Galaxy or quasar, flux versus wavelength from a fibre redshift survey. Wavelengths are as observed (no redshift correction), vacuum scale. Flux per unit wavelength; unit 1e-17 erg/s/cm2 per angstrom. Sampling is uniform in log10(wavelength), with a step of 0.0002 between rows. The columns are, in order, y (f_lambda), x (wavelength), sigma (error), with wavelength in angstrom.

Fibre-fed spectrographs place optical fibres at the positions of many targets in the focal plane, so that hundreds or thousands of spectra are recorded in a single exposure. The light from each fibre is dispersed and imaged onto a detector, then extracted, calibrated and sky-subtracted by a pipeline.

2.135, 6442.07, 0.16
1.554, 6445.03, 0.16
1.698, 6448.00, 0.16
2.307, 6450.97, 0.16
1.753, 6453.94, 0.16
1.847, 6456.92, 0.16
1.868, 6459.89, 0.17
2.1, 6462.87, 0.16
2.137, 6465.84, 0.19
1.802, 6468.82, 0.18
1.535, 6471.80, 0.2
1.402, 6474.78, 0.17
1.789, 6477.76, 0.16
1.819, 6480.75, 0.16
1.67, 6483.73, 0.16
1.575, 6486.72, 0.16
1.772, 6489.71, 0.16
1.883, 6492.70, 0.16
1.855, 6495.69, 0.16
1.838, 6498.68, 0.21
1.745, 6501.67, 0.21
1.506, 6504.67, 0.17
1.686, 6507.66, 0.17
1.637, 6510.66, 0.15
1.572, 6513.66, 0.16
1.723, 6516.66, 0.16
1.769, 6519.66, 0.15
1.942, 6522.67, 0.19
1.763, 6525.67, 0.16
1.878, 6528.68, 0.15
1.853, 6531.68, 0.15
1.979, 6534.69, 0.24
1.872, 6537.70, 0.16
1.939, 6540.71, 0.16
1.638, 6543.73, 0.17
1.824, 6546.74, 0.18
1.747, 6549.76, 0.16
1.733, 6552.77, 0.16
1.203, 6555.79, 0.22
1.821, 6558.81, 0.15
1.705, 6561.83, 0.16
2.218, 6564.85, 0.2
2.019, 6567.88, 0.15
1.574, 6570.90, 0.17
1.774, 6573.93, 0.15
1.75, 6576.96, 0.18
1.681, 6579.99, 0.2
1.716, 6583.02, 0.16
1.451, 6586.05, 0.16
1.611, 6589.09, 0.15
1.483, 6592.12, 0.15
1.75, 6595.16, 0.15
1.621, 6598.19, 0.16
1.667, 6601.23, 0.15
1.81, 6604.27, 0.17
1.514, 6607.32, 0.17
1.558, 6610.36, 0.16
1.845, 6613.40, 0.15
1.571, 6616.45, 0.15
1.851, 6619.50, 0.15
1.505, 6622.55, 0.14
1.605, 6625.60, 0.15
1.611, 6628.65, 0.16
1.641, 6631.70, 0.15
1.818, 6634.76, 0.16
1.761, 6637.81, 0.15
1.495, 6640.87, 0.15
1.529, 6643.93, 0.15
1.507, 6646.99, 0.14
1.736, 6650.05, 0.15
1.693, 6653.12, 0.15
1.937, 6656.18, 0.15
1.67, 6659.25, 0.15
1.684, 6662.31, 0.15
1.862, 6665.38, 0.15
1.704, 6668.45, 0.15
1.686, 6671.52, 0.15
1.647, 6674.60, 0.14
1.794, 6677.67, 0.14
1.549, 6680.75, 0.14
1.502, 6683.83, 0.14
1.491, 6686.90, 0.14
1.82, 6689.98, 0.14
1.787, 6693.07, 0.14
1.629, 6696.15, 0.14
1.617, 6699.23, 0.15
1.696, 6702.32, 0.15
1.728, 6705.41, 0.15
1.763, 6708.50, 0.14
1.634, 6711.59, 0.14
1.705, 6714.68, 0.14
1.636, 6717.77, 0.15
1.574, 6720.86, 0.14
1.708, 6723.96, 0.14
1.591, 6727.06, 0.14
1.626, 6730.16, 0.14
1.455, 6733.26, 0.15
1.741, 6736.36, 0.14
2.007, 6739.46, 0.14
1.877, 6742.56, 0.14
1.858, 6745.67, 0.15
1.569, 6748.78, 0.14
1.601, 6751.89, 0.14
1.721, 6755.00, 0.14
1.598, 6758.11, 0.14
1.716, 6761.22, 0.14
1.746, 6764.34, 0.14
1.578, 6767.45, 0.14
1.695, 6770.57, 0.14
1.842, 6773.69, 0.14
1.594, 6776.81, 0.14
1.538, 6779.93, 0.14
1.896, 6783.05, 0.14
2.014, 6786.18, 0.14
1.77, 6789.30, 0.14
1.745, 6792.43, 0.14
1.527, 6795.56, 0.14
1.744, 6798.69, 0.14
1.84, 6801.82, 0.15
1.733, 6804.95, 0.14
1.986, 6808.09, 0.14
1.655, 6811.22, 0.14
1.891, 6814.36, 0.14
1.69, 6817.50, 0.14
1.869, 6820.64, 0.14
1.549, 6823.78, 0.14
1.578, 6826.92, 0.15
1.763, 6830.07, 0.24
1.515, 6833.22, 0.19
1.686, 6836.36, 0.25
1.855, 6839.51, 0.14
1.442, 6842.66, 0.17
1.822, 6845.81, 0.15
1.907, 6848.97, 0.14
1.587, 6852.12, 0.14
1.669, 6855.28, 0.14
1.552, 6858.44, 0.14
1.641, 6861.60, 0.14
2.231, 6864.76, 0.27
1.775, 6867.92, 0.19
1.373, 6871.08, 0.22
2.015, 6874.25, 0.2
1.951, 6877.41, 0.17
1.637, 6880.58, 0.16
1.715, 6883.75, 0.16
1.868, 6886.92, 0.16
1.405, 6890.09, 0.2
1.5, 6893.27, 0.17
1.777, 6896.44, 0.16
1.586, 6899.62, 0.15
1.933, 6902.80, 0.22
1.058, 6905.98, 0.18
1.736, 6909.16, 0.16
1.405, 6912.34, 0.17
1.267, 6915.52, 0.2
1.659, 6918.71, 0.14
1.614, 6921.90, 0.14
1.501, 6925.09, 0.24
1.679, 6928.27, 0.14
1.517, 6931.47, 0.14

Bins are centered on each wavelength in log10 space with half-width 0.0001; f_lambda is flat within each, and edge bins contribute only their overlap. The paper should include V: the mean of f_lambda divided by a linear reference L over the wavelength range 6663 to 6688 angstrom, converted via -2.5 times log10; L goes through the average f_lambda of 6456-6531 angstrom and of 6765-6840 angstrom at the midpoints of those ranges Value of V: 0.06 mag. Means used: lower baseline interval 1.76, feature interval 1.66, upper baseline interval 1.73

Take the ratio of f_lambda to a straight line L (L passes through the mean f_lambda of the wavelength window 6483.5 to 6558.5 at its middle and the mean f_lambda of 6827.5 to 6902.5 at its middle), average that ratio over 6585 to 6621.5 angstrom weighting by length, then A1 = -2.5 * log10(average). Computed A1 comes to 0.06 mag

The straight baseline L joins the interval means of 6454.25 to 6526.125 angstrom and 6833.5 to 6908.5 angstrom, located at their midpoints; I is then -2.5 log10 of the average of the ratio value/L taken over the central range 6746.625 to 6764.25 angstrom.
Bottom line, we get 0.04 mag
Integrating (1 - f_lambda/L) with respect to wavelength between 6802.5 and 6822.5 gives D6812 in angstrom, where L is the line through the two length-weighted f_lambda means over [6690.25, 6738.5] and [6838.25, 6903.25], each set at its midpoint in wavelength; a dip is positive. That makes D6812 -1.2 angstrom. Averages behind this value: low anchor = 1.67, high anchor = 1.72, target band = 1.8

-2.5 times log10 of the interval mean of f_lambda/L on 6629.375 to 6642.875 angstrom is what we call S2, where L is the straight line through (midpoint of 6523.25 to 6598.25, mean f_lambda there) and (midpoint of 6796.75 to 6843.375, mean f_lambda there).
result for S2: 0.05 mag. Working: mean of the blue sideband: 1.75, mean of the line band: 1.67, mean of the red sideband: 1.72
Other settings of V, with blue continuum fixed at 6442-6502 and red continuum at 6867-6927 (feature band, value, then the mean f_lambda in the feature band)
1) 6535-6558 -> 0.03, 1.73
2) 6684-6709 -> 0.02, 1.68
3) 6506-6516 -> 0.10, 1.64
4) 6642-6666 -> 0.02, 1.69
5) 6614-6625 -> 0.06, 1.66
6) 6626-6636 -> 0.04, 1.68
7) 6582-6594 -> 0.13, 1.56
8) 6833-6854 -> -0.04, 1.7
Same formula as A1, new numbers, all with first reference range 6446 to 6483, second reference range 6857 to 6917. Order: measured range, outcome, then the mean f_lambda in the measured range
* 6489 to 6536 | 0.02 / 1.77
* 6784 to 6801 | -0.05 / 1.77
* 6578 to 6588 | 0.10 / 1.62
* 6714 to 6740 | 0.04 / 1.66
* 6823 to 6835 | 0.05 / 1.61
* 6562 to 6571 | -0.10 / 1.96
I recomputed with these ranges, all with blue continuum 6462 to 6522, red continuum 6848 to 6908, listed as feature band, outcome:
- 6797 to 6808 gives -0.060 mag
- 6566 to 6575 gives -0.047 mag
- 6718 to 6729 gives 0.056 mag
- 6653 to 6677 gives -0.014 mag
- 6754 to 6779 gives 0.015 mag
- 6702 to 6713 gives 0.004 mag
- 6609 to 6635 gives 0.041 mag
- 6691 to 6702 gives 0.018 mag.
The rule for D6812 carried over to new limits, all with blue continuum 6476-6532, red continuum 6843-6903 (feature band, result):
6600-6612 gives 0.70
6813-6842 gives 0.42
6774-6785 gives 0.14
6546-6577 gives -0.28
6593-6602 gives 0.39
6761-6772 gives 0.32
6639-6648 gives 1.13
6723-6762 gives 0.78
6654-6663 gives -0.15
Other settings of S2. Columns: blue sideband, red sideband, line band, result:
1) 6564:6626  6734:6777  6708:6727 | 0.036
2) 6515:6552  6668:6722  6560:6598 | 0.034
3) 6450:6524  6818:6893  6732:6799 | 0.003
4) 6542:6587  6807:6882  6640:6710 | 0.034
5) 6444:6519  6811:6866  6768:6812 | -0.020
